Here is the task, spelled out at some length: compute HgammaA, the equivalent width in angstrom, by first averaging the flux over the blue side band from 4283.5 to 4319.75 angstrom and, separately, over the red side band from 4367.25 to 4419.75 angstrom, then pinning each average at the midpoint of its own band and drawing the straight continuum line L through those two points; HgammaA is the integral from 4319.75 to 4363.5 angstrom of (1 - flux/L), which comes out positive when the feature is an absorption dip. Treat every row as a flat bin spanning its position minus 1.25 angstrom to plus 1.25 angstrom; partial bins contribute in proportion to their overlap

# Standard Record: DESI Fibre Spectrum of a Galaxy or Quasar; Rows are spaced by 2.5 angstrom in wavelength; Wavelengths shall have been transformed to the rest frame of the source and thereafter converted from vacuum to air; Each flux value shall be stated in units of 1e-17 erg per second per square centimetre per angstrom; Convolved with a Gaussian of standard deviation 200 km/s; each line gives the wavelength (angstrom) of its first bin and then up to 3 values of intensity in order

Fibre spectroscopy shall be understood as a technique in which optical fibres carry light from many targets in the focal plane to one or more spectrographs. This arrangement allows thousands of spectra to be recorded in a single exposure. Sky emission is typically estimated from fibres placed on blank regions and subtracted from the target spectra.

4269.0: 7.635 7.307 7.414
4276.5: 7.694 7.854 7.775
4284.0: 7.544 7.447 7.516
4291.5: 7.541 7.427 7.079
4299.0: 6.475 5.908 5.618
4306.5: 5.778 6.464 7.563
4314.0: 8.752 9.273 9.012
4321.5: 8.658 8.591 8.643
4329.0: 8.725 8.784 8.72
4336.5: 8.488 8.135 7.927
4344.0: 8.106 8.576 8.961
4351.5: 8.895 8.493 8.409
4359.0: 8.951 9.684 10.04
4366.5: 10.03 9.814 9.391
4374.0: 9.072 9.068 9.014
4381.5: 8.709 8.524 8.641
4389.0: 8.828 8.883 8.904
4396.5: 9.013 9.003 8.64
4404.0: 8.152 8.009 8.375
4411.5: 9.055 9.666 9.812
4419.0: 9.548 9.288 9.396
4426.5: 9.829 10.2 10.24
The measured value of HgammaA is -3.6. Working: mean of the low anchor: 7.26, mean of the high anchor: 8.96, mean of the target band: 8.66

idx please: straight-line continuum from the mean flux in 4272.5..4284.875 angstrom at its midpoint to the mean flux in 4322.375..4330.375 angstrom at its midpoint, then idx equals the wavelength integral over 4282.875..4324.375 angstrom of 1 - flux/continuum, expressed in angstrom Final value 3.9 angstrom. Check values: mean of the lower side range 7.65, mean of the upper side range 8.66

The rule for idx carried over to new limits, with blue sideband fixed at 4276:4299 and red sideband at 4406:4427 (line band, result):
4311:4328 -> -1.7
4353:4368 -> -1.4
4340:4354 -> -0.3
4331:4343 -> -0.3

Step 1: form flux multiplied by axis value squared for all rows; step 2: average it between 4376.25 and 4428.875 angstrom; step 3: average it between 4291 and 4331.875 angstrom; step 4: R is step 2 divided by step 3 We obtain 1.23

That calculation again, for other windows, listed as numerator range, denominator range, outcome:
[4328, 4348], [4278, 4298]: 1.15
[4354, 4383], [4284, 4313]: 1.39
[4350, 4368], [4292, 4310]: 1.47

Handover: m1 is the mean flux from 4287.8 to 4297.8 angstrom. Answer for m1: 7.39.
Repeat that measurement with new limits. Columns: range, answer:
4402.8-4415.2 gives 8.65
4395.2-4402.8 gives 8.88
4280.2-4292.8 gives 7.57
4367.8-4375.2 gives 9.43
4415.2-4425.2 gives 9.51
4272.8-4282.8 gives 7.68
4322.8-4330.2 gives 8.65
